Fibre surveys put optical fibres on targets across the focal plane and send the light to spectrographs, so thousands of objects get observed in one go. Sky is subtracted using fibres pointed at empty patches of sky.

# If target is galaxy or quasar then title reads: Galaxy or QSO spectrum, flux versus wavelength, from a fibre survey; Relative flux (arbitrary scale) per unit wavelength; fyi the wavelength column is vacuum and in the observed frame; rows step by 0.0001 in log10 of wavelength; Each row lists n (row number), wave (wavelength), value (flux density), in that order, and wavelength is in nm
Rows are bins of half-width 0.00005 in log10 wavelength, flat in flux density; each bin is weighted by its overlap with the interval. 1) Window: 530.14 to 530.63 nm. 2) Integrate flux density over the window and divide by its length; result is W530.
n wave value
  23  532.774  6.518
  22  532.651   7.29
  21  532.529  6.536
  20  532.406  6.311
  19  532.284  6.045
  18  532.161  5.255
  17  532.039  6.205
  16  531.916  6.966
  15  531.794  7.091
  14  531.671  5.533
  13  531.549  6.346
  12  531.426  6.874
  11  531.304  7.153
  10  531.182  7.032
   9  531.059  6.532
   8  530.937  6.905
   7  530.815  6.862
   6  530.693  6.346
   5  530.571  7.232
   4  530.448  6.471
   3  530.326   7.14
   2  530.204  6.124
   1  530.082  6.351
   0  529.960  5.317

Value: 6.73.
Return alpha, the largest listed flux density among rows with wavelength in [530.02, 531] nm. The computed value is 7.232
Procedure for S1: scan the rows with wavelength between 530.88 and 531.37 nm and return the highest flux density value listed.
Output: 7.153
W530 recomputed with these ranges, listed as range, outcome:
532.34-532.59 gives 6.43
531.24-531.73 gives 6.49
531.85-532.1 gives 6.6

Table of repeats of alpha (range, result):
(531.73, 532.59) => 7.091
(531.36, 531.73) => 6.874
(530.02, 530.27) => 6.351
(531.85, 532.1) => 6.966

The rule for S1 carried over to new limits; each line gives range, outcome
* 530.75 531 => 6.905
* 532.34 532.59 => 6.536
